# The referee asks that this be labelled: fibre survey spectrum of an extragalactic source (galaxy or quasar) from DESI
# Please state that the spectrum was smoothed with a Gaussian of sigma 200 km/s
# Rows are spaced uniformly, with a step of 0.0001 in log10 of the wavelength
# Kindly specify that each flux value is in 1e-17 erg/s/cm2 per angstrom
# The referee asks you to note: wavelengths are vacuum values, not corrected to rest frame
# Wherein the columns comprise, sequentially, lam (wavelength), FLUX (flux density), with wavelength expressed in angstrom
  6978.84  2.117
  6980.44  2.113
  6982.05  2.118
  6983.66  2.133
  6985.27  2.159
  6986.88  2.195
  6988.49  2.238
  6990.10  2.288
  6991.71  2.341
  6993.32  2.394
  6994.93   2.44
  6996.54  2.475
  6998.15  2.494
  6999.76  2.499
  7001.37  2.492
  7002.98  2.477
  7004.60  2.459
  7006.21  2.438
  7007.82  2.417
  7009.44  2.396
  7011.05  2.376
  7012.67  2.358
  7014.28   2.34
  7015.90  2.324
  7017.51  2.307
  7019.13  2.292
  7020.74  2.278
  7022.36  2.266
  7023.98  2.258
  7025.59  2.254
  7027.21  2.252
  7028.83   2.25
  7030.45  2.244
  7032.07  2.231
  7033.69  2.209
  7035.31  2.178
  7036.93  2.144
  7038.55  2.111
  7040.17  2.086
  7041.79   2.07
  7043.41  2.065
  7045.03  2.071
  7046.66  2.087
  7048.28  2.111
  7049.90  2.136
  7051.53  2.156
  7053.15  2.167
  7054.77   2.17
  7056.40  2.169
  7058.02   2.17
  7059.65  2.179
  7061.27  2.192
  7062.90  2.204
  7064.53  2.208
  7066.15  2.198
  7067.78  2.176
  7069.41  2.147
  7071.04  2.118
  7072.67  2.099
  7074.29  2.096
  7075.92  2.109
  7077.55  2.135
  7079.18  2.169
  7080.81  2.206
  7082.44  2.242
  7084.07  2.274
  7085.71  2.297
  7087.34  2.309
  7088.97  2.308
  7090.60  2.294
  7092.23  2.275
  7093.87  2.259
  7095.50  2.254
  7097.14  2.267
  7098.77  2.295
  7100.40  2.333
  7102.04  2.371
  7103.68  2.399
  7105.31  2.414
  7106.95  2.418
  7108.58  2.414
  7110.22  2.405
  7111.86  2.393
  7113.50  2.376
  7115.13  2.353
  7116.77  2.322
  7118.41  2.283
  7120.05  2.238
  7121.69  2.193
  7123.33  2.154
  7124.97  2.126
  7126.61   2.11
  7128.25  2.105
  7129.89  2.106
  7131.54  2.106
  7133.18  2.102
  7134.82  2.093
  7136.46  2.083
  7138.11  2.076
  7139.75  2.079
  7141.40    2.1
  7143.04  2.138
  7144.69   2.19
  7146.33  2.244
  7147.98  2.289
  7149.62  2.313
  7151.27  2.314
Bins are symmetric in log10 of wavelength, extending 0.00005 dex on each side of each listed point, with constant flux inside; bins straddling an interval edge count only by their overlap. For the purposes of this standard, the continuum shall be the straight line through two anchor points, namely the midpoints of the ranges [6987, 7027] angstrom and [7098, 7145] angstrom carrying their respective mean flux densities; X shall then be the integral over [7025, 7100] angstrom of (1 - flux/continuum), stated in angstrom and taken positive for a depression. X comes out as 3.7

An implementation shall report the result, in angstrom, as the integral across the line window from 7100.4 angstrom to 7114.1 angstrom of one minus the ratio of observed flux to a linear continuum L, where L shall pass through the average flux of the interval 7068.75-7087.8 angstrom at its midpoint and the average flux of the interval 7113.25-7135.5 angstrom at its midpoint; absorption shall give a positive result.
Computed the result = -1.3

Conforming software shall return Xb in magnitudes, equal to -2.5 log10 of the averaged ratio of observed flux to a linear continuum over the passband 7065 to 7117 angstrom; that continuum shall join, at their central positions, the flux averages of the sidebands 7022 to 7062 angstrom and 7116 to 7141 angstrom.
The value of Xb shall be -0.058 mag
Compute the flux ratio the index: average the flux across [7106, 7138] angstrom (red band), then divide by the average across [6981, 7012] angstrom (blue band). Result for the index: 0.9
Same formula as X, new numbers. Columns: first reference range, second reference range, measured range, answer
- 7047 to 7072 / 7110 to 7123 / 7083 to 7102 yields -0.4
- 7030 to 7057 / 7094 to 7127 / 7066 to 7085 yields 0.5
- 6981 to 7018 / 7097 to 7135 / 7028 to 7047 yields 1.5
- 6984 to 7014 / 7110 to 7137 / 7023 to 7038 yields 0.7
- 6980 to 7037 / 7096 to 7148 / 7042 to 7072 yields 1.7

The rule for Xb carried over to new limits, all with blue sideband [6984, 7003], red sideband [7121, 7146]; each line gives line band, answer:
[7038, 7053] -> 0.09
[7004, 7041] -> 0.02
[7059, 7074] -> 0.03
